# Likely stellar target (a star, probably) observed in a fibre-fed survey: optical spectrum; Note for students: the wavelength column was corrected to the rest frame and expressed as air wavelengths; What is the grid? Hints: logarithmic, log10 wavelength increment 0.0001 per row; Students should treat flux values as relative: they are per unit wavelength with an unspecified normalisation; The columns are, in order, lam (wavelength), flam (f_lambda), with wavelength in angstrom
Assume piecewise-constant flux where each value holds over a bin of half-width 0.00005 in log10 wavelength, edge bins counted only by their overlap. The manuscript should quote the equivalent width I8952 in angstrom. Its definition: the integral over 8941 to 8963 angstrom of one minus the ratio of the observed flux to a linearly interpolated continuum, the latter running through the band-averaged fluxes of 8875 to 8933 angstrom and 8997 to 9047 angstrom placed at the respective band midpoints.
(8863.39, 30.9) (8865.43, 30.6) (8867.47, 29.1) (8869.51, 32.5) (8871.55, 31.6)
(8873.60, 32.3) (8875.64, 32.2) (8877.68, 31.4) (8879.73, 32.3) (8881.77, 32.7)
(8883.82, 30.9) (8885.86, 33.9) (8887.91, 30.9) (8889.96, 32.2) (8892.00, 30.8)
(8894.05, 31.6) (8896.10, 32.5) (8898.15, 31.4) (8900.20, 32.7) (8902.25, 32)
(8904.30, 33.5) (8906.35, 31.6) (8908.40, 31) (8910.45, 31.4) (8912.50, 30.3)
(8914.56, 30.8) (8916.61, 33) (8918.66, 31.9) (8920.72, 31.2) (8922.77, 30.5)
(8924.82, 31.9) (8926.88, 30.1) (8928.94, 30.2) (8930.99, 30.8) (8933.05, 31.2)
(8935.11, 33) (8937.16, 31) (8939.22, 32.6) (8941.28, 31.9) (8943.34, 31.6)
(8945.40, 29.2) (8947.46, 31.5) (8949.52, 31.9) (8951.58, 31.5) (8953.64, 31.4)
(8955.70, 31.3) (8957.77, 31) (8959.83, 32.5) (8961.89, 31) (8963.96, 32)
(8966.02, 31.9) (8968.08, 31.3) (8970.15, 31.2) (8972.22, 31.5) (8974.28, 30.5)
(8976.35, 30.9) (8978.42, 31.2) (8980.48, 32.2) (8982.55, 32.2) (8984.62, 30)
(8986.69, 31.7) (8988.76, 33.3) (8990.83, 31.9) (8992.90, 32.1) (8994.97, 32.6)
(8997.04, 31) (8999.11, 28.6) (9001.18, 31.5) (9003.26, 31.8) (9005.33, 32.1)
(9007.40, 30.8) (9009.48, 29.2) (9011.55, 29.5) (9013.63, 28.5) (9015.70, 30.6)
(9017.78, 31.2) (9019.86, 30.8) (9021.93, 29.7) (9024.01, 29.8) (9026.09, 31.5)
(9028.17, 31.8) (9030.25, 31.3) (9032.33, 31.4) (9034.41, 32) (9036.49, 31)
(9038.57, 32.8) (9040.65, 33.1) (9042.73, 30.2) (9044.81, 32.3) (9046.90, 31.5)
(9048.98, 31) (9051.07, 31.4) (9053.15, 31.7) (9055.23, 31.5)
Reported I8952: 0.0 angstrom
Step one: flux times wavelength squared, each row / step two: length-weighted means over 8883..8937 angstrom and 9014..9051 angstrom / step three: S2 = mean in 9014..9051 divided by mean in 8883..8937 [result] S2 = 1.0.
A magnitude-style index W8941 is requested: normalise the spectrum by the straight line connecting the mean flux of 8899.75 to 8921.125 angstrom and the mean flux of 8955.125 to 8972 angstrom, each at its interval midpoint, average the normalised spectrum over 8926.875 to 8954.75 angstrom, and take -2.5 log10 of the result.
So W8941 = 0.01 mag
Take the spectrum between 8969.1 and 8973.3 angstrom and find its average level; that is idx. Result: 31.3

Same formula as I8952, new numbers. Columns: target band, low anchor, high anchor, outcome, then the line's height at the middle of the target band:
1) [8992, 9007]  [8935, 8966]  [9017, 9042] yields 0.03 angstrom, 31.4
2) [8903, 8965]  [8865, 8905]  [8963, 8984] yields 0.42 angstrom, 31.6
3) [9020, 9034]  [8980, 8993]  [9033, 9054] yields 0.35 angstrom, 31.7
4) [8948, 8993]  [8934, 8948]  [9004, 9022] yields -0.74 angstrom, 31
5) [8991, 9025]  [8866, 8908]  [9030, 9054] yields 1.13 angstrom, 31.7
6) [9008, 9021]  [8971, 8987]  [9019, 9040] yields 0.52 angstrom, 31.3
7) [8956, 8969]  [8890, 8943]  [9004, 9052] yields -0.11 angstrom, 31.3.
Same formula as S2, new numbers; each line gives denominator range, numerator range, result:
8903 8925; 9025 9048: 1.03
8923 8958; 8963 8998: 1.02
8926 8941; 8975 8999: 1.02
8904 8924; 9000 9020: 0.99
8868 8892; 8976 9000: 1.01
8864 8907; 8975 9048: 1.01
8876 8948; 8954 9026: 1.00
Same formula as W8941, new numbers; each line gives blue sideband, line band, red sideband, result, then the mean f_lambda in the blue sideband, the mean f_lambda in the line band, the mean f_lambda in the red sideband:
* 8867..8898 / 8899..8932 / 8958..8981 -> 0.01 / 31.8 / 31.4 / 31.4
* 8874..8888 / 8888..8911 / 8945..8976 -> 0.00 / 32.1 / 31.9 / 31.3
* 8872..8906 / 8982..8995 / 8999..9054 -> -0.02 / 32.1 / 31.9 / 31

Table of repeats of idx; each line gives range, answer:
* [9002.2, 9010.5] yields 31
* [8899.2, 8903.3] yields 32.4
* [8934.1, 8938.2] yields 32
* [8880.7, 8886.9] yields 32.5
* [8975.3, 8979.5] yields 31.1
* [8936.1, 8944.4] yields 31.8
